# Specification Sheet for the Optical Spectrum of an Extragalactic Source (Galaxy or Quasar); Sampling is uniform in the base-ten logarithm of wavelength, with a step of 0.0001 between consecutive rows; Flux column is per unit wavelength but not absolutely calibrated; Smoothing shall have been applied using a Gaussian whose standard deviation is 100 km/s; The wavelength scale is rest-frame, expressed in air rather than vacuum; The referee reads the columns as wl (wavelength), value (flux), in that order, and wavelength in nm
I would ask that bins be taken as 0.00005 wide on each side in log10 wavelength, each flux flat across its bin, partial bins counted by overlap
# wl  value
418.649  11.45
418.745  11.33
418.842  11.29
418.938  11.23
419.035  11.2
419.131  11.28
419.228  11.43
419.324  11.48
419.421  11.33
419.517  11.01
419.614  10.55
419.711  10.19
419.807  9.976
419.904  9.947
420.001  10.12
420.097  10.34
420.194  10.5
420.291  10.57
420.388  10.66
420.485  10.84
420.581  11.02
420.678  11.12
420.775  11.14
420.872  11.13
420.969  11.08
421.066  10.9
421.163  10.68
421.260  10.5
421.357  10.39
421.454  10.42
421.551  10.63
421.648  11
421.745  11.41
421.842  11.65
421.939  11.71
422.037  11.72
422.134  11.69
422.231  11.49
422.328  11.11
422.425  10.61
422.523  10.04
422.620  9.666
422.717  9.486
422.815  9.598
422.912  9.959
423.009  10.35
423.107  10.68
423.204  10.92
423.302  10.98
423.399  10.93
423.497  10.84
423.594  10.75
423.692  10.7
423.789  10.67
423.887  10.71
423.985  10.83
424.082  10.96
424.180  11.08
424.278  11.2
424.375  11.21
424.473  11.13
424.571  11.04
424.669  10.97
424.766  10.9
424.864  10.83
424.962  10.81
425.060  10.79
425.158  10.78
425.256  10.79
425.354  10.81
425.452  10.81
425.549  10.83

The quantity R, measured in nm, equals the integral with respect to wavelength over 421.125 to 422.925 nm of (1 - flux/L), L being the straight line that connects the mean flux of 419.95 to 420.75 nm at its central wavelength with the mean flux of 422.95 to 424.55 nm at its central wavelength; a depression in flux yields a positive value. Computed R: 0.00 nm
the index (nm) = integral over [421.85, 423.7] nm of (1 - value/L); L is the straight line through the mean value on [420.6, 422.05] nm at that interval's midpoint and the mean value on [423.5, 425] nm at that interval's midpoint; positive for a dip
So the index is 0.04 nm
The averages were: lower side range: 11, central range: 10.7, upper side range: 10.9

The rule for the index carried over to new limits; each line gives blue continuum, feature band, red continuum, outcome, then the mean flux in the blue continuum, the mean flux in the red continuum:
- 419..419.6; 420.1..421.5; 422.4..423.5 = 0.012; 11.3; 10.3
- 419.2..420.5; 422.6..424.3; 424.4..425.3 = 0.038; 10.6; 10.9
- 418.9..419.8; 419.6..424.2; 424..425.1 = 0.124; 11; 11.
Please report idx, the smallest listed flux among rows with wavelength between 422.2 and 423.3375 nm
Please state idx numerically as 9.486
